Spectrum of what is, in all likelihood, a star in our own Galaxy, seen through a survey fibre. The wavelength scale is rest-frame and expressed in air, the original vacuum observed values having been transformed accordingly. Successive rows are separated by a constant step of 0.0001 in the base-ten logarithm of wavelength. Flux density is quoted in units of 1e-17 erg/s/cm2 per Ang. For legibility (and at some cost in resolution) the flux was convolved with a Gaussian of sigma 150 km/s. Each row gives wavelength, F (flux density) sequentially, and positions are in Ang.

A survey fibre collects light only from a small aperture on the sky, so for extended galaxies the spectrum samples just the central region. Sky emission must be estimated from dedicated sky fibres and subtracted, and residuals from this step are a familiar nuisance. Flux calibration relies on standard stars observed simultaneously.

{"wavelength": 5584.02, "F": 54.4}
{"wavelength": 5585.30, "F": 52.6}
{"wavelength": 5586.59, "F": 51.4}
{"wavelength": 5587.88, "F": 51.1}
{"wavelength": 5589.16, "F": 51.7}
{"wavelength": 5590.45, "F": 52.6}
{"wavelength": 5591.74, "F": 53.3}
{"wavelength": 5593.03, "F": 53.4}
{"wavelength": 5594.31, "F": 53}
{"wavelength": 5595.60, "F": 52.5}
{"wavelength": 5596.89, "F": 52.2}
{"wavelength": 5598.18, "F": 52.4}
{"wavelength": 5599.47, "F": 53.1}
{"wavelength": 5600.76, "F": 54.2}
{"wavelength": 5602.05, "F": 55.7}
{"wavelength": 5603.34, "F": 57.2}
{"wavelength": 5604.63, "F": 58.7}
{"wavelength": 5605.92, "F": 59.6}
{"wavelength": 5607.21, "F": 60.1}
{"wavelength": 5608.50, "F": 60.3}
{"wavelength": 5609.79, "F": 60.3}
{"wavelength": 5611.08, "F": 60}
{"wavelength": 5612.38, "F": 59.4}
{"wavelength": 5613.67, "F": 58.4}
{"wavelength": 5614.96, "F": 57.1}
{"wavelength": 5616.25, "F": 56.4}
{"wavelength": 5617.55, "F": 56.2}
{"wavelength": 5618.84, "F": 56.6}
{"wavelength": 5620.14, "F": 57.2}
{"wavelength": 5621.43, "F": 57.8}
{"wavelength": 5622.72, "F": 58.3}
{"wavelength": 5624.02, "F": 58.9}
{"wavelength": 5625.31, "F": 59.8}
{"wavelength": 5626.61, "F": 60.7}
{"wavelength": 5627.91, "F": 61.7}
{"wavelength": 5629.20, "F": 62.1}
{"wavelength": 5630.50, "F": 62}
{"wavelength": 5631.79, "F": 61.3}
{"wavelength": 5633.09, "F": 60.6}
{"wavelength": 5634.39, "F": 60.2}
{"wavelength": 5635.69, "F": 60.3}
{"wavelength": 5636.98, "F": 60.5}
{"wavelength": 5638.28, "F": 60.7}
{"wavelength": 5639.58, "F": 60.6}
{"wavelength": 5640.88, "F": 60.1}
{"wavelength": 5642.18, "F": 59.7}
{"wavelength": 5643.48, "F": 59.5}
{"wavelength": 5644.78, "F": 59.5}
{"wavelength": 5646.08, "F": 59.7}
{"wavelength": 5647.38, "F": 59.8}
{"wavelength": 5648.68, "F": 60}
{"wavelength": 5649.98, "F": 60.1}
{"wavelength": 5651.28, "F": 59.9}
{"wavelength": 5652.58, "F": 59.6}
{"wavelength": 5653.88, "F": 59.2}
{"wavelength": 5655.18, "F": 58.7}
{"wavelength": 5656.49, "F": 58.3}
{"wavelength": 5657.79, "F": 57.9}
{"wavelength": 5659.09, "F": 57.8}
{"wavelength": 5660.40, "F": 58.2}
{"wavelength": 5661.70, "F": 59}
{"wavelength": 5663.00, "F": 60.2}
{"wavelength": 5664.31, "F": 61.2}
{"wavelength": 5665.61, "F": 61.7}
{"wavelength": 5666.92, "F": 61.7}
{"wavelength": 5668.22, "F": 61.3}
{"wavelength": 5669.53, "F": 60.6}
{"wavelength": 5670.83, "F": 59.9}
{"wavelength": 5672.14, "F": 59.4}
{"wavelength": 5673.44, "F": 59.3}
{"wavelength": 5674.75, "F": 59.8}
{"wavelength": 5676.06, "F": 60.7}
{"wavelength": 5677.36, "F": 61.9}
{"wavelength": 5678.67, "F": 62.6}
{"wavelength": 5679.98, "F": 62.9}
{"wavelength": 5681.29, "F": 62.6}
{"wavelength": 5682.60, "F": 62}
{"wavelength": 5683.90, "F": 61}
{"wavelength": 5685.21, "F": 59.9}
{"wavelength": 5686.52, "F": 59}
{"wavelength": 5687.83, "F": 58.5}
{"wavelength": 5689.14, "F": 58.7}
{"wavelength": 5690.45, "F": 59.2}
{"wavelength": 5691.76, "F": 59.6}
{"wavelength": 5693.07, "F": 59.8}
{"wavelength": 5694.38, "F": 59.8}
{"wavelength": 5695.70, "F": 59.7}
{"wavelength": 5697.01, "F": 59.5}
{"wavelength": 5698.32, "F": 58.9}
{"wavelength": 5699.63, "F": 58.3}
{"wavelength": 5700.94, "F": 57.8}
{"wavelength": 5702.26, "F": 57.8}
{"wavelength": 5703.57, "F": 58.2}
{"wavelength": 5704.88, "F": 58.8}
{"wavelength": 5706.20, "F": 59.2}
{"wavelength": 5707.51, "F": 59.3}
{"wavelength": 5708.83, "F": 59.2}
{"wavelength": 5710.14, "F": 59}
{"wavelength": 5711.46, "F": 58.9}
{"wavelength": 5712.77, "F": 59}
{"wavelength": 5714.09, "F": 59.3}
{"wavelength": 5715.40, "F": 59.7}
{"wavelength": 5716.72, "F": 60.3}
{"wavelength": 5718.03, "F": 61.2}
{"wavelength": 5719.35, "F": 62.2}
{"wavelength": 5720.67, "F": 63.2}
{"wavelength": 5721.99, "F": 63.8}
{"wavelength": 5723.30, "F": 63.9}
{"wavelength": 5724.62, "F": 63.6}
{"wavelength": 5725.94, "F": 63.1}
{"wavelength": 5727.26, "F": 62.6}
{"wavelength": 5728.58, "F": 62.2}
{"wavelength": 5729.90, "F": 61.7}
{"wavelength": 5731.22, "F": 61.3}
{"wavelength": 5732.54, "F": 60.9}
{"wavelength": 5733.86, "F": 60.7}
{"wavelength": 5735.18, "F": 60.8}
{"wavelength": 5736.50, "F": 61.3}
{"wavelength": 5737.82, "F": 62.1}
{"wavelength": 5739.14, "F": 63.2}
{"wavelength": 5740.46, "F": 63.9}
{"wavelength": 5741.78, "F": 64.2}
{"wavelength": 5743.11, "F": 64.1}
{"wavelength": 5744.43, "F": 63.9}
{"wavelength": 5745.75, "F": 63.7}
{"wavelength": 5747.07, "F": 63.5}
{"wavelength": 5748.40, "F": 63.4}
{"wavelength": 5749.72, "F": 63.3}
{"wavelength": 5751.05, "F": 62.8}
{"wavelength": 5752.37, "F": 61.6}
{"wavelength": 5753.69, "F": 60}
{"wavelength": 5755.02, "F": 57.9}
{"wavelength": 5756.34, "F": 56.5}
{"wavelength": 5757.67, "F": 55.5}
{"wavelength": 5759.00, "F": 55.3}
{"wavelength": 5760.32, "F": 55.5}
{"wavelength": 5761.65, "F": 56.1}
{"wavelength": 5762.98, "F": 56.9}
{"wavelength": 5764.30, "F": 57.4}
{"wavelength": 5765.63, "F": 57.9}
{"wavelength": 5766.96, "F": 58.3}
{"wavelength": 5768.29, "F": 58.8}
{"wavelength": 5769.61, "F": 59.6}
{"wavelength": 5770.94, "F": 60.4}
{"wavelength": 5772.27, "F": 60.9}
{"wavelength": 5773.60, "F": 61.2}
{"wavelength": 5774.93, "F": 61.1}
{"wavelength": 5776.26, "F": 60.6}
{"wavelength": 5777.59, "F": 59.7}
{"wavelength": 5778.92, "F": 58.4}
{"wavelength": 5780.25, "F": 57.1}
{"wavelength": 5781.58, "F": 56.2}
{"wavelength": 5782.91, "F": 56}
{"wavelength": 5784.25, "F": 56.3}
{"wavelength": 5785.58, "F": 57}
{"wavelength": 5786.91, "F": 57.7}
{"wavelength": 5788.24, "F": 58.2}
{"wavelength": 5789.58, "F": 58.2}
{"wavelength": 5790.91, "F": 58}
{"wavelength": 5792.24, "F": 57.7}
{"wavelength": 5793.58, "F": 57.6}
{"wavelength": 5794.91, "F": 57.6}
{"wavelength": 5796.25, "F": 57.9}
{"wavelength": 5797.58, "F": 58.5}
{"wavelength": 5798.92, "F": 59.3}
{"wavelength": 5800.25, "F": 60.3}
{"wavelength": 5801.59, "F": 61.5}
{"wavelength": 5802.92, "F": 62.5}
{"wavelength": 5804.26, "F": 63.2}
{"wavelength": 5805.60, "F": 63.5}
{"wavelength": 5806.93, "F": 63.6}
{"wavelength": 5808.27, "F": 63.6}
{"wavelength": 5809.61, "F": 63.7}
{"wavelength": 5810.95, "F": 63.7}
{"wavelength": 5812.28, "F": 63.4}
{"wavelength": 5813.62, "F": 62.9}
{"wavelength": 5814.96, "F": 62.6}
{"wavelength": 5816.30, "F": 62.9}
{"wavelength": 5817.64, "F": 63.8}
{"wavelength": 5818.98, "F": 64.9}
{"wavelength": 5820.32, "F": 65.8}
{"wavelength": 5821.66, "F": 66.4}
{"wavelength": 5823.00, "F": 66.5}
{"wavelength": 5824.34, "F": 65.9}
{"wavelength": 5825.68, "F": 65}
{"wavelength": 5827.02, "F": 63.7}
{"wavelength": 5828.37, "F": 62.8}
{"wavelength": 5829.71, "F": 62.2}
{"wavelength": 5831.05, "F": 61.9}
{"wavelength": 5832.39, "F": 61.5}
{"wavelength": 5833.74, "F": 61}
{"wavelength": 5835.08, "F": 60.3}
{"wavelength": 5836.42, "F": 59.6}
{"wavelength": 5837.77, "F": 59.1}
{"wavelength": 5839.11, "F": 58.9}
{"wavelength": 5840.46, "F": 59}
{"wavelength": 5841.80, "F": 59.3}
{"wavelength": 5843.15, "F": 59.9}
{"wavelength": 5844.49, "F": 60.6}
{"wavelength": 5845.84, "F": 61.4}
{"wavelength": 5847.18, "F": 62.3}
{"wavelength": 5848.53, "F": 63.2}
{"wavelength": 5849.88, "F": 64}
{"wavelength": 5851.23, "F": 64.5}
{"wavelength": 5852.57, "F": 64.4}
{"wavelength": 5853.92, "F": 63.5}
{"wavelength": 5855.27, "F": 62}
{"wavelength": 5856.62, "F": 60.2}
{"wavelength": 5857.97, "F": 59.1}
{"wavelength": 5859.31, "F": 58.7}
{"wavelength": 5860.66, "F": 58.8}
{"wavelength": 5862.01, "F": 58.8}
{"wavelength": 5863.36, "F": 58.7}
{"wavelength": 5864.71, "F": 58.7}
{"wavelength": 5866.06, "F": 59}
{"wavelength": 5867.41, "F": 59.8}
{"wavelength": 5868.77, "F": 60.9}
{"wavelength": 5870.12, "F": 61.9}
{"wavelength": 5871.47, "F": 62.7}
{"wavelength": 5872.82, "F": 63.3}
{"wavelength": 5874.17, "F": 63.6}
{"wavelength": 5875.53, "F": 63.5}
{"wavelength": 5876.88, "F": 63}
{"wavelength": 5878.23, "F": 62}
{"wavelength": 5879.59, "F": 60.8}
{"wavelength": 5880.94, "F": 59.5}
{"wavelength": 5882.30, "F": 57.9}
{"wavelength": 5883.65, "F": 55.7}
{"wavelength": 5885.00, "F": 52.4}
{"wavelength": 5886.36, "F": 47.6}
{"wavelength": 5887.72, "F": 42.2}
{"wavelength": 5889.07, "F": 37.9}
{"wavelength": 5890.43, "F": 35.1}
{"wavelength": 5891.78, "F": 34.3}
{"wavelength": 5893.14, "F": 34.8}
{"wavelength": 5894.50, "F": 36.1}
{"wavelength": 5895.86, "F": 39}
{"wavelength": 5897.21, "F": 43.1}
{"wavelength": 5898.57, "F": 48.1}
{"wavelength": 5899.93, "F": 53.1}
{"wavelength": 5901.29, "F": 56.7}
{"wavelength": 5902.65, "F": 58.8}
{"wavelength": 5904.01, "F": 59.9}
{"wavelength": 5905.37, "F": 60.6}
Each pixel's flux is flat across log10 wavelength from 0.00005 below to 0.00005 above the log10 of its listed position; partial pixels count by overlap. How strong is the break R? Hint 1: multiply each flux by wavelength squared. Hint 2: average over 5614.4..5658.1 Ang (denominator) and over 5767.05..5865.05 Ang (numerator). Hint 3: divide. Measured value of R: 1.1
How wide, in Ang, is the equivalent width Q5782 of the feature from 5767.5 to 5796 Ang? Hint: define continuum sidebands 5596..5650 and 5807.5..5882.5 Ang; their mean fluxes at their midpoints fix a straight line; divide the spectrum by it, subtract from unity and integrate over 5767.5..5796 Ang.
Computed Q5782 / 1.2 Ang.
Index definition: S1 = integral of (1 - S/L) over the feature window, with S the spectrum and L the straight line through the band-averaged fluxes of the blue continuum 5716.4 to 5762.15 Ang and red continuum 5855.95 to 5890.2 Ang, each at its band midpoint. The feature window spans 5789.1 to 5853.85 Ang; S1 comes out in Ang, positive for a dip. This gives -3.1 Ang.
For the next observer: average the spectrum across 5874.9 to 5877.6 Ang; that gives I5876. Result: 63.4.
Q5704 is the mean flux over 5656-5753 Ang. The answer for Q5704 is 60.8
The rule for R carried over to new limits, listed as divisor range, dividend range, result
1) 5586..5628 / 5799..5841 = 1.20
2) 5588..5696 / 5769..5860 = 1.10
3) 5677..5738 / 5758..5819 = 1.01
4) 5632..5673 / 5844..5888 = 1.08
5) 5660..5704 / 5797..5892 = 1.06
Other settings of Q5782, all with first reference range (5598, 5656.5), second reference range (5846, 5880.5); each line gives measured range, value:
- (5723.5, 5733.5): -0.4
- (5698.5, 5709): 0.2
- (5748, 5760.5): 0.2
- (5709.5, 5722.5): -0.1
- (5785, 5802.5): 0.7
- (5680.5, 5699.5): -0.1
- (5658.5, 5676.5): -0.2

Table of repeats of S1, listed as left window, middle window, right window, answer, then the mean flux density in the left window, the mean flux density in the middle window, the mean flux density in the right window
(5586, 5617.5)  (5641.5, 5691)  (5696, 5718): -2.0 Ang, 55.6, 60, 59.1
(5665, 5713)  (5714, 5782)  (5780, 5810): -1.2 Ang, 59.9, 60.7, 59.3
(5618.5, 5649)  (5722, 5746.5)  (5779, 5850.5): -0.8 Ang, 59.9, 62.7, 61.1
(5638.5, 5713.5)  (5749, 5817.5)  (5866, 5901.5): -4.6 Ang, 59.7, 59.6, 52.2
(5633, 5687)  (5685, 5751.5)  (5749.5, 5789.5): -1.9 Ang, 60.2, 60.9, 58.4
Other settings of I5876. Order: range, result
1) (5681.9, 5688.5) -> 60.1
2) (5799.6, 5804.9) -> 61.9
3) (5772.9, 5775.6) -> 61.1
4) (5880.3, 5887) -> 54.6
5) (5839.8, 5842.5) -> 59.2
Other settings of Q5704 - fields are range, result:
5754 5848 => 60.3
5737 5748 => 63.5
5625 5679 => 60.2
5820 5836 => 63.5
